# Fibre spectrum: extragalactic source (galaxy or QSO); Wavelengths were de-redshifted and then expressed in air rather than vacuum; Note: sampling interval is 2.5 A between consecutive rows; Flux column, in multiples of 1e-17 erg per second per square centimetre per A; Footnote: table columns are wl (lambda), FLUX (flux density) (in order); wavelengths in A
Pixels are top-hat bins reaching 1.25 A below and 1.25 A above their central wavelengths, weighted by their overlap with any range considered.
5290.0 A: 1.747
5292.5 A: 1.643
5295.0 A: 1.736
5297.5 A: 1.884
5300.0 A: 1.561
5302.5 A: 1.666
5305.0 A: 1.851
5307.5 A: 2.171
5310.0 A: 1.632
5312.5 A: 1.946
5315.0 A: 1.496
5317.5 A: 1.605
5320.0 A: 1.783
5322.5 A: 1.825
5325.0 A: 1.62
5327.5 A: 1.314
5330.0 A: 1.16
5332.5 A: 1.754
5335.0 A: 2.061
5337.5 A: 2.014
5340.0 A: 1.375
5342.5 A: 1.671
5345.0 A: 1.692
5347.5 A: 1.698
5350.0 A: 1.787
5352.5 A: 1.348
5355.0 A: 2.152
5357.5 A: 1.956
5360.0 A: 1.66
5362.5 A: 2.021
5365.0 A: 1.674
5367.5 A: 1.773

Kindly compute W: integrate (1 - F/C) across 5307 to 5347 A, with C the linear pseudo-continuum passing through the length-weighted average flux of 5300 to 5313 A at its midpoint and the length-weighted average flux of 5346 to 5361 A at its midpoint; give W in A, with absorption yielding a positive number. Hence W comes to 2.5 A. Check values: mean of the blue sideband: 1.82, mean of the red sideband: 1.77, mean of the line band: 1.69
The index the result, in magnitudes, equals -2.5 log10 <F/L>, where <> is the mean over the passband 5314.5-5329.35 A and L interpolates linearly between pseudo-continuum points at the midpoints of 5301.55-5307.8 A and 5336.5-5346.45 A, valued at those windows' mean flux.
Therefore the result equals 0.12 mag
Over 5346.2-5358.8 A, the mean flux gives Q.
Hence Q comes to 1.79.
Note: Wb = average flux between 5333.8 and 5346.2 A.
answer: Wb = 1.76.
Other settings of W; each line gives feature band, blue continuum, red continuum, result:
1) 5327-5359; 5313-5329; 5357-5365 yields 0.8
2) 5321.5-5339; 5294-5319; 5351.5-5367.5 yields 1.1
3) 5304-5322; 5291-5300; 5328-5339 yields -0.7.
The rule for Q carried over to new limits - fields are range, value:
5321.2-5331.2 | 1.48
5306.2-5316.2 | 1.81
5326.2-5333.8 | 1.42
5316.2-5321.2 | 1.69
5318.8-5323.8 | 1.8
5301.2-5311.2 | 1.83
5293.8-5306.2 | 1.74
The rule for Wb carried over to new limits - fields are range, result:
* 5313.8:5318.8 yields 1.55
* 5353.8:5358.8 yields 2.05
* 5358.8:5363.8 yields 1.84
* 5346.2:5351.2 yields 1.74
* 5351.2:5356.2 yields 1.75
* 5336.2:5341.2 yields 1.7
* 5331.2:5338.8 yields 1.93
